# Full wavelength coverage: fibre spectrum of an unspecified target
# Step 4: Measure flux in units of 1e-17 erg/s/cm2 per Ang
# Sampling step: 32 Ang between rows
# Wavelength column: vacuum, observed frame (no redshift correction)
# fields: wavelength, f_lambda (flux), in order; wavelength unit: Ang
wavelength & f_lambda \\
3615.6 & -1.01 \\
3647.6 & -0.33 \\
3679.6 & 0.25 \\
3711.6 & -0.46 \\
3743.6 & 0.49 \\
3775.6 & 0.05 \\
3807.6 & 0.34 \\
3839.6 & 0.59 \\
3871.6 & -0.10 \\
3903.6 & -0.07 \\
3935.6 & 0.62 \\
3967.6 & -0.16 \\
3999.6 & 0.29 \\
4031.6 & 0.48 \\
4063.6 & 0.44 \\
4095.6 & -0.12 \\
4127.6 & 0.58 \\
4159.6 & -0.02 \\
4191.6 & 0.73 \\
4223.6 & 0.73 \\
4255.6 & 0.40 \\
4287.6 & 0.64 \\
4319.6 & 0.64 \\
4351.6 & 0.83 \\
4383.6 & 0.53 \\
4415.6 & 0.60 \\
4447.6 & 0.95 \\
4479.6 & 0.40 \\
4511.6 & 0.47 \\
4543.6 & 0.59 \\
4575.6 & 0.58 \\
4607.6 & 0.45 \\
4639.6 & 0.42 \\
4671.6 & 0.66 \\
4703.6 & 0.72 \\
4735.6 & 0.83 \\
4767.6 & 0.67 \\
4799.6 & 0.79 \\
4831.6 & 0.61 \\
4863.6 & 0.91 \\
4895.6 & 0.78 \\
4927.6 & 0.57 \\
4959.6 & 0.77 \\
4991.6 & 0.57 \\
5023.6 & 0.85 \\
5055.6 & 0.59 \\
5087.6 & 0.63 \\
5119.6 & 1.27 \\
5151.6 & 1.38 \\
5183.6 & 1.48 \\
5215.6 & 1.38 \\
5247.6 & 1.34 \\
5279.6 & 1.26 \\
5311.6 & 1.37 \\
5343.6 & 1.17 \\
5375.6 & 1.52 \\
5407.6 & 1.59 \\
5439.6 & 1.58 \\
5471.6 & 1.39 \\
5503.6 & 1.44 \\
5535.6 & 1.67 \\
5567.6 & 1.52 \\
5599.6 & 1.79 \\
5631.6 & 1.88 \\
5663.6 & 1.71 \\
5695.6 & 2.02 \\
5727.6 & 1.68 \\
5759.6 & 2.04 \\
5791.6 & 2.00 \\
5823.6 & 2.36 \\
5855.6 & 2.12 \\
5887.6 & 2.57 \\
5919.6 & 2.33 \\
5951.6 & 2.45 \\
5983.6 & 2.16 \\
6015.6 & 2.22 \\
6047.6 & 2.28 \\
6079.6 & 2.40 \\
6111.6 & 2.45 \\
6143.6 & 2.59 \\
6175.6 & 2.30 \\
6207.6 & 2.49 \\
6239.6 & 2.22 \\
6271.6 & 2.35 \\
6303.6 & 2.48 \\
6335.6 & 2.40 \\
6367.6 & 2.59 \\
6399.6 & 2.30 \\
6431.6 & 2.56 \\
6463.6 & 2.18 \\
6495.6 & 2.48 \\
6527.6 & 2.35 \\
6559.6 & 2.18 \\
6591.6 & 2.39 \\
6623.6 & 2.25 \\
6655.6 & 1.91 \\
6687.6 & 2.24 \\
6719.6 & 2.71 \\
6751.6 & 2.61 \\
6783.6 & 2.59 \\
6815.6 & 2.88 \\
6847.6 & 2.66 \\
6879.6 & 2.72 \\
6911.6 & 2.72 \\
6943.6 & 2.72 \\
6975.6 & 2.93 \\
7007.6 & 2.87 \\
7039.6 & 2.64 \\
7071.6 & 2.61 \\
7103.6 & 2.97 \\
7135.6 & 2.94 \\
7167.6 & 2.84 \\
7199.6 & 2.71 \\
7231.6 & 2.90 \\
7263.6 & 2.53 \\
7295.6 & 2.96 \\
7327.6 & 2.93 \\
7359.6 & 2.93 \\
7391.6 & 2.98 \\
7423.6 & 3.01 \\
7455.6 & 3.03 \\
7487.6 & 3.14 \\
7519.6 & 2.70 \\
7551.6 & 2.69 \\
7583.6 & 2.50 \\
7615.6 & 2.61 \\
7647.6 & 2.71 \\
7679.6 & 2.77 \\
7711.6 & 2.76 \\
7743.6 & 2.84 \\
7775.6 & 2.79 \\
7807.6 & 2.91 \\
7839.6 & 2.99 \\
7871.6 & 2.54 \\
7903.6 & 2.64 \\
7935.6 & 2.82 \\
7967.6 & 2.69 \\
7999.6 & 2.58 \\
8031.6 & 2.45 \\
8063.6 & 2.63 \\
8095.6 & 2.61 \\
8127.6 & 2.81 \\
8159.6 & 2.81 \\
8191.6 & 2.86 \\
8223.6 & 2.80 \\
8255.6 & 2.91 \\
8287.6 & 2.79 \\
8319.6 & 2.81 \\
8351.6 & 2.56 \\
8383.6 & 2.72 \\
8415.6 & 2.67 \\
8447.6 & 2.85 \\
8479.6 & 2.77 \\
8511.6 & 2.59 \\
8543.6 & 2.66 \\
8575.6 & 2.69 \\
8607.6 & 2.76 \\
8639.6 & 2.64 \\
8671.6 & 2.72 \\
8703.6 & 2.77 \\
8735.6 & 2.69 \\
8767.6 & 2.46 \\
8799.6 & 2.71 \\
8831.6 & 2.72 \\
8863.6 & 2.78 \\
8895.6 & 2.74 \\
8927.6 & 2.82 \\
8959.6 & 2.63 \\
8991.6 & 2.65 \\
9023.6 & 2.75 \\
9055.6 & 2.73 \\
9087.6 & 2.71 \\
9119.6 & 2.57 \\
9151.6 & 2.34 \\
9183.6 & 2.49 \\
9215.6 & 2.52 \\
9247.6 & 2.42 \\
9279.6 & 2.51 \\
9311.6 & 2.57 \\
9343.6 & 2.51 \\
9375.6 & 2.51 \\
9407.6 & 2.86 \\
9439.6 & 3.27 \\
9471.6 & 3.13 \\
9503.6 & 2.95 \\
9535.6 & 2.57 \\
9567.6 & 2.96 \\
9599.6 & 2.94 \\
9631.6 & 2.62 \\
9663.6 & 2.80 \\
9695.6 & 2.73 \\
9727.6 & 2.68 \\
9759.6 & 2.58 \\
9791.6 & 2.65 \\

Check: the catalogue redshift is 0.28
